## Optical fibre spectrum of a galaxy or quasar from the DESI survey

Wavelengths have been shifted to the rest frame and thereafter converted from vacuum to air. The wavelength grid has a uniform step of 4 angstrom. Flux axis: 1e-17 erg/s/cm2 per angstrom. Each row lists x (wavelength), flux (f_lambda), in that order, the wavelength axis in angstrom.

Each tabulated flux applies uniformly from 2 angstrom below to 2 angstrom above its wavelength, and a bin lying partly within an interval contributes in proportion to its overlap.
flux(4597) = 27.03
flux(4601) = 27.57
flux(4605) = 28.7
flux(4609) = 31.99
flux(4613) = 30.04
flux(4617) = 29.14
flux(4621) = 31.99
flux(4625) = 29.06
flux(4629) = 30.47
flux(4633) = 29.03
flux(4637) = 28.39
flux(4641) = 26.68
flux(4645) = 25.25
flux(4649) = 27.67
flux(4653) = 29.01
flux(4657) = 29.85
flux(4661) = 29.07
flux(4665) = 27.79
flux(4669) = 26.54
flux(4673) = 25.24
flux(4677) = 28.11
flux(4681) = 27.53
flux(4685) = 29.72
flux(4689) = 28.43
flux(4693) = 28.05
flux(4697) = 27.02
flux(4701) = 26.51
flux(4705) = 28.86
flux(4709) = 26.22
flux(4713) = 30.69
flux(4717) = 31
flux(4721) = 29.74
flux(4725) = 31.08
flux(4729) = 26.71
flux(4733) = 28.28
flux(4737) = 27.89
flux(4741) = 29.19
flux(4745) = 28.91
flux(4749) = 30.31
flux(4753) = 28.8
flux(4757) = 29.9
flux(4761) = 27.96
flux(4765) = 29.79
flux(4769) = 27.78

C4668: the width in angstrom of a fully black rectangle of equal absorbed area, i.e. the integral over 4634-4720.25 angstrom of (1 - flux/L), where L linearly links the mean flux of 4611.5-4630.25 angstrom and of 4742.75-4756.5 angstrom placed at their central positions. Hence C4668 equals 5.2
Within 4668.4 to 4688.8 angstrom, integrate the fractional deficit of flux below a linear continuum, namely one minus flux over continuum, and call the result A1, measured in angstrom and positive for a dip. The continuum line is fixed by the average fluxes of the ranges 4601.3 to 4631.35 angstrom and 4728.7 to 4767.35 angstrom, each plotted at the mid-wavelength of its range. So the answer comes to 1.3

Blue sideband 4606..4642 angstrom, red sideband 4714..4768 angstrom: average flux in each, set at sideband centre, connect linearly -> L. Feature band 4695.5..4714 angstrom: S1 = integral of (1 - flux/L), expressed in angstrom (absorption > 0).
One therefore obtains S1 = 1.0 angstrom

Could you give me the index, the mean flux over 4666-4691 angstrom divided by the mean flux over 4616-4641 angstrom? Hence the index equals 0.94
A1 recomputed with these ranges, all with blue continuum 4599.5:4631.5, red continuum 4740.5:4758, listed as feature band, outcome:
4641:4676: 2.6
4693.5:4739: 1.5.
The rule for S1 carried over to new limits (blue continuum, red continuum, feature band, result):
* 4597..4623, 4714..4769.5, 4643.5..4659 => 0.78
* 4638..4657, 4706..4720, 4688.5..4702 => 0.63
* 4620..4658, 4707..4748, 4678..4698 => 0.44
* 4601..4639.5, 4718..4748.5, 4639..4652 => 1.24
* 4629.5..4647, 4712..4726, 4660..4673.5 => 0.67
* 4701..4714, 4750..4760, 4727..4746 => 0.45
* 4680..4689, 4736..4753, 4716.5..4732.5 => -0.22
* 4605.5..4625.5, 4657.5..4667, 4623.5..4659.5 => 1.29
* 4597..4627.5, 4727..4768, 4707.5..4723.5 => -0.34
